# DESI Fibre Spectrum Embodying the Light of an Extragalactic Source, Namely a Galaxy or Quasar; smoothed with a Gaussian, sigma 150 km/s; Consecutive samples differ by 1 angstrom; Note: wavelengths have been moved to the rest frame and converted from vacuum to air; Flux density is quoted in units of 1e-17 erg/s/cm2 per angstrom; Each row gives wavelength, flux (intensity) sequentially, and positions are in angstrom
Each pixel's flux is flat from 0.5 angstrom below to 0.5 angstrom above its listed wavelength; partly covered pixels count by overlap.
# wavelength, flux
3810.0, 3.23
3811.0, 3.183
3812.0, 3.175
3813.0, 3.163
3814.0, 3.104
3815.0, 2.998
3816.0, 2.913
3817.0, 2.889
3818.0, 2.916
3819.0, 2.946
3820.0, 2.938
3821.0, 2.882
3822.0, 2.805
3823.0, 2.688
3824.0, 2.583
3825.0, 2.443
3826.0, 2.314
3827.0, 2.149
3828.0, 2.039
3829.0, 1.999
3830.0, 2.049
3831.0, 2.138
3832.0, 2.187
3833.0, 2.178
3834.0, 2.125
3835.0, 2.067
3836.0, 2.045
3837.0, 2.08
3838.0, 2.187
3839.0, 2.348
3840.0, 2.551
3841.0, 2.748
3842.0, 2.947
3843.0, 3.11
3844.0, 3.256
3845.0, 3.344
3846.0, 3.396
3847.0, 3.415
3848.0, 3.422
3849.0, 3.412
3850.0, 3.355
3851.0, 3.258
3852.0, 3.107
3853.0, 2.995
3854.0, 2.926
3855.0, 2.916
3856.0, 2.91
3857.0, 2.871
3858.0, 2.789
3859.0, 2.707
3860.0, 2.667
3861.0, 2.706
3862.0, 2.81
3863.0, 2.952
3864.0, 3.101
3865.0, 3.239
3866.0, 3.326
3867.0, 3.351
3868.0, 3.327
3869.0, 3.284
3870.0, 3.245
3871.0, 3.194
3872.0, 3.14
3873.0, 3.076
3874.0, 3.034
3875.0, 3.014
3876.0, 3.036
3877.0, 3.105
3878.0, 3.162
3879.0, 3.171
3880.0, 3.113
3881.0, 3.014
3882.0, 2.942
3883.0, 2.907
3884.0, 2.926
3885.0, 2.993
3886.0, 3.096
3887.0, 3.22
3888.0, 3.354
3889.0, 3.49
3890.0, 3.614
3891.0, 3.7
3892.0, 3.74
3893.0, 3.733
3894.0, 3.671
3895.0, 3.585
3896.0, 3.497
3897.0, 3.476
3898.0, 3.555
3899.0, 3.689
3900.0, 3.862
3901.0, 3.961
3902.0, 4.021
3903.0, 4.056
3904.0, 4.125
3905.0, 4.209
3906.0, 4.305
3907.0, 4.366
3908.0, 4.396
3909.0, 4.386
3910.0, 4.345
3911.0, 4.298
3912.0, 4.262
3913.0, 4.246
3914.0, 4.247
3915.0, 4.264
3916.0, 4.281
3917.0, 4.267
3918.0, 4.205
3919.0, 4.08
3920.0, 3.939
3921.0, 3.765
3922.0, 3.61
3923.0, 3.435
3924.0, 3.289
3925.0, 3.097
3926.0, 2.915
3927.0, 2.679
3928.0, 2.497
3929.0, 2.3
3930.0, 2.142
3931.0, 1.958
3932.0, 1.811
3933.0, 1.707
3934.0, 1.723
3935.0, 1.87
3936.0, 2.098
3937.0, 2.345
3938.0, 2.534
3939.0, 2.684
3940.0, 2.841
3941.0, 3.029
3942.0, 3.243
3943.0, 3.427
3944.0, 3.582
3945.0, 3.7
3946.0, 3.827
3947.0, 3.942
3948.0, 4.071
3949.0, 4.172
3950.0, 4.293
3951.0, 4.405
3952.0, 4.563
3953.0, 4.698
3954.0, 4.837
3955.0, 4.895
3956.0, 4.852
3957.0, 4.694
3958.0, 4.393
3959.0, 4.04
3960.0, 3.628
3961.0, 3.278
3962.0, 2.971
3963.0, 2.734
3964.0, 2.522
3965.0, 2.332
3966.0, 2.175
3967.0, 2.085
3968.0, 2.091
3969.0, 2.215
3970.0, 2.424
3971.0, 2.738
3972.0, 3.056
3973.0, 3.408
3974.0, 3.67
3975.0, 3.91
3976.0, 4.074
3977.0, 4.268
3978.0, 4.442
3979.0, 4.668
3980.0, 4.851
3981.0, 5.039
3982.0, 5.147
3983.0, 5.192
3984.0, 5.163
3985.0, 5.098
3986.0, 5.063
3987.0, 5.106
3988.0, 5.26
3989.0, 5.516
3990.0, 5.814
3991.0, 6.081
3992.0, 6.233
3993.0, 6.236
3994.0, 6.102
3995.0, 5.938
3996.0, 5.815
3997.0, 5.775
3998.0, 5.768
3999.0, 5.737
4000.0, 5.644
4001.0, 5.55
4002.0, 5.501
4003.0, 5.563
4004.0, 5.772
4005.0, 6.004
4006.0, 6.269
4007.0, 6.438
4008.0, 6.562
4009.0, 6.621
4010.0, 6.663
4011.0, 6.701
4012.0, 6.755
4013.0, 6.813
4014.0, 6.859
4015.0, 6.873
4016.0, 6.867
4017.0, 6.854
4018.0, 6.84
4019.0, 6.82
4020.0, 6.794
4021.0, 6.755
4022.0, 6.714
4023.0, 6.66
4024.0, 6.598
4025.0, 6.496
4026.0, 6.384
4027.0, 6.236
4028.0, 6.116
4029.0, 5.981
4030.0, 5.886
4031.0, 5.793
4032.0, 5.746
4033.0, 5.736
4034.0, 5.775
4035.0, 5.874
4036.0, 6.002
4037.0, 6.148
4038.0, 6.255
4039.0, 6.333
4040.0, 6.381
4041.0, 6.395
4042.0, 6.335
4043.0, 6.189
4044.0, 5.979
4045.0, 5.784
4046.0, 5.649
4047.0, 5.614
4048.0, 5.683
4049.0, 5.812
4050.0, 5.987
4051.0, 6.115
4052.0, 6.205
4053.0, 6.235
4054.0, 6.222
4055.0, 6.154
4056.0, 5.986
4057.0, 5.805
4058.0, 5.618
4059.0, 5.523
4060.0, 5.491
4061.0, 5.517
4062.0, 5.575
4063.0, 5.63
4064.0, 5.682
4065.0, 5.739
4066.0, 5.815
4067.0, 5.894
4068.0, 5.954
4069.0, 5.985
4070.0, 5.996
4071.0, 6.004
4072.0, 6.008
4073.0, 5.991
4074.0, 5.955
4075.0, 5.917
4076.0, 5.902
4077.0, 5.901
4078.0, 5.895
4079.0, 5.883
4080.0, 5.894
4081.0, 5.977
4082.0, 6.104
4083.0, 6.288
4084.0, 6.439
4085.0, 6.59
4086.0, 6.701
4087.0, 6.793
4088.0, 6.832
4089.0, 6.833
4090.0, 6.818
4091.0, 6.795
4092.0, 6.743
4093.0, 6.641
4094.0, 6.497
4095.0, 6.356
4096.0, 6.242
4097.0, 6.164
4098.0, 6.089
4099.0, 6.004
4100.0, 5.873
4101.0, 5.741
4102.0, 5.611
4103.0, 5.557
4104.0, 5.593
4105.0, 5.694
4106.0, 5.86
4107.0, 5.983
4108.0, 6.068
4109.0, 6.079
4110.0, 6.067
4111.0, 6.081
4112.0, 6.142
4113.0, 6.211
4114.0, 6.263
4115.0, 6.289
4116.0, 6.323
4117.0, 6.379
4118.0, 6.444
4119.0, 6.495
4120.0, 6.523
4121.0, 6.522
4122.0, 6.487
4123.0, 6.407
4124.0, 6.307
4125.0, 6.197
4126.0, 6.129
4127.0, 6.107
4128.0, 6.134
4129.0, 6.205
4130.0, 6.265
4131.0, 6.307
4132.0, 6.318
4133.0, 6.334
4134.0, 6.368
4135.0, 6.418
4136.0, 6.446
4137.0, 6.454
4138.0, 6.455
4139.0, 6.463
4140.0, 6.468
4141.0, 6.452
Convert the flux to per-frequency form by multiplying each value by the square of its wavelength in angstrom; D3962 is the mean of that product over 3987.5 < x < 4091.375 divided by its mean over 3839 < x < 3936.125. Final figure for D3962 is 2.0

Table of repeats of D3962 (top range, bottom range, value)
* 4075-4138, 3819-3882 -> 2.50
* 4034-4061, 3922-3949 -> 2.23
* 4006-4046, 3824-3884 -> 2.45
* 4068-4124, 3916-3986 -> 1.91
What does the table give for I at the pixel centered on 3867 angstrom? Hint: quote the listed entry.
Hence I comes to 3.351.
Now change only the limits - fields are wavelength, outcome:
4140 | 6.468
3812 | 3.175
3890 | 3.614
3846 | 3.396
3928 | 2.497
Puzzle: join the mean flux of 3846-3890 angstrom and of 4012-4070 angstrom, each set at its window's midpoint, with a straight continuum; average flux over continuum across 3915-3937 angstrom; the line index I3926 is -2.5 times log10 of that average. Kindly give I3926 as 0.35 mag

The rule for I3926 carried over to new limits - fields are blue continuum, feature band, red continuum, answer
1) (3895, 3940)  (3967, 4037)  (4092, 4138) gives -0.196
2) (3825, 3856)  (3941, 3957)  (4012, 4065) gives 0.109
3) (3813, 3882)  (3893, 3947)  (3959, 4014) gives 0.121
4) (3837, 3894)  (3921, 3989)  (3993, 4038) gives 0.383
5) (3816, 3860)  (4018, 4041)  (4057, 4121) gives -0.184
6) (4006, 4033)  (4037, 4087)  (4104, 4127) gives 0.068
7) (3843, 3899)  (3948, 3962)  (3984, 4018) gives 0.170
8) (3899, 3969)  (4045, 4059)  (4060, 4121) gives -0.083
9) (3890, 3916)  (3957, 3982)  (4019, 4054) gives 0.424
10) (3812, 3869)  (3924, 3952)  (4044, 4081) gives 0.371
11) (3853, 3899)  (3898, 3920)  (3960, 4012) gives -0.141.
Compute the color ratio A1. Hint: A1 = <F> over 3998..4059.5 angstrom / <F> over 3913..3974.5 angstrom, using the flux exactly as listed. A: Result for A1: 1.88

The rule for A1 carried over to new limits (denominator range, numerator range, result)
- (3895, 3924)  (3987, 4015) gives 1.51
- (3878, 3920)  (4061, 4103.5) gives 1.62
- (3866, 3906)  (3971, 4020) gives 1.65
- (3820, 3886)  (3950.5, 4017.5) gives 1.73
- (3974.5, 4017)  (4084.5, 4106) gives 1.10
